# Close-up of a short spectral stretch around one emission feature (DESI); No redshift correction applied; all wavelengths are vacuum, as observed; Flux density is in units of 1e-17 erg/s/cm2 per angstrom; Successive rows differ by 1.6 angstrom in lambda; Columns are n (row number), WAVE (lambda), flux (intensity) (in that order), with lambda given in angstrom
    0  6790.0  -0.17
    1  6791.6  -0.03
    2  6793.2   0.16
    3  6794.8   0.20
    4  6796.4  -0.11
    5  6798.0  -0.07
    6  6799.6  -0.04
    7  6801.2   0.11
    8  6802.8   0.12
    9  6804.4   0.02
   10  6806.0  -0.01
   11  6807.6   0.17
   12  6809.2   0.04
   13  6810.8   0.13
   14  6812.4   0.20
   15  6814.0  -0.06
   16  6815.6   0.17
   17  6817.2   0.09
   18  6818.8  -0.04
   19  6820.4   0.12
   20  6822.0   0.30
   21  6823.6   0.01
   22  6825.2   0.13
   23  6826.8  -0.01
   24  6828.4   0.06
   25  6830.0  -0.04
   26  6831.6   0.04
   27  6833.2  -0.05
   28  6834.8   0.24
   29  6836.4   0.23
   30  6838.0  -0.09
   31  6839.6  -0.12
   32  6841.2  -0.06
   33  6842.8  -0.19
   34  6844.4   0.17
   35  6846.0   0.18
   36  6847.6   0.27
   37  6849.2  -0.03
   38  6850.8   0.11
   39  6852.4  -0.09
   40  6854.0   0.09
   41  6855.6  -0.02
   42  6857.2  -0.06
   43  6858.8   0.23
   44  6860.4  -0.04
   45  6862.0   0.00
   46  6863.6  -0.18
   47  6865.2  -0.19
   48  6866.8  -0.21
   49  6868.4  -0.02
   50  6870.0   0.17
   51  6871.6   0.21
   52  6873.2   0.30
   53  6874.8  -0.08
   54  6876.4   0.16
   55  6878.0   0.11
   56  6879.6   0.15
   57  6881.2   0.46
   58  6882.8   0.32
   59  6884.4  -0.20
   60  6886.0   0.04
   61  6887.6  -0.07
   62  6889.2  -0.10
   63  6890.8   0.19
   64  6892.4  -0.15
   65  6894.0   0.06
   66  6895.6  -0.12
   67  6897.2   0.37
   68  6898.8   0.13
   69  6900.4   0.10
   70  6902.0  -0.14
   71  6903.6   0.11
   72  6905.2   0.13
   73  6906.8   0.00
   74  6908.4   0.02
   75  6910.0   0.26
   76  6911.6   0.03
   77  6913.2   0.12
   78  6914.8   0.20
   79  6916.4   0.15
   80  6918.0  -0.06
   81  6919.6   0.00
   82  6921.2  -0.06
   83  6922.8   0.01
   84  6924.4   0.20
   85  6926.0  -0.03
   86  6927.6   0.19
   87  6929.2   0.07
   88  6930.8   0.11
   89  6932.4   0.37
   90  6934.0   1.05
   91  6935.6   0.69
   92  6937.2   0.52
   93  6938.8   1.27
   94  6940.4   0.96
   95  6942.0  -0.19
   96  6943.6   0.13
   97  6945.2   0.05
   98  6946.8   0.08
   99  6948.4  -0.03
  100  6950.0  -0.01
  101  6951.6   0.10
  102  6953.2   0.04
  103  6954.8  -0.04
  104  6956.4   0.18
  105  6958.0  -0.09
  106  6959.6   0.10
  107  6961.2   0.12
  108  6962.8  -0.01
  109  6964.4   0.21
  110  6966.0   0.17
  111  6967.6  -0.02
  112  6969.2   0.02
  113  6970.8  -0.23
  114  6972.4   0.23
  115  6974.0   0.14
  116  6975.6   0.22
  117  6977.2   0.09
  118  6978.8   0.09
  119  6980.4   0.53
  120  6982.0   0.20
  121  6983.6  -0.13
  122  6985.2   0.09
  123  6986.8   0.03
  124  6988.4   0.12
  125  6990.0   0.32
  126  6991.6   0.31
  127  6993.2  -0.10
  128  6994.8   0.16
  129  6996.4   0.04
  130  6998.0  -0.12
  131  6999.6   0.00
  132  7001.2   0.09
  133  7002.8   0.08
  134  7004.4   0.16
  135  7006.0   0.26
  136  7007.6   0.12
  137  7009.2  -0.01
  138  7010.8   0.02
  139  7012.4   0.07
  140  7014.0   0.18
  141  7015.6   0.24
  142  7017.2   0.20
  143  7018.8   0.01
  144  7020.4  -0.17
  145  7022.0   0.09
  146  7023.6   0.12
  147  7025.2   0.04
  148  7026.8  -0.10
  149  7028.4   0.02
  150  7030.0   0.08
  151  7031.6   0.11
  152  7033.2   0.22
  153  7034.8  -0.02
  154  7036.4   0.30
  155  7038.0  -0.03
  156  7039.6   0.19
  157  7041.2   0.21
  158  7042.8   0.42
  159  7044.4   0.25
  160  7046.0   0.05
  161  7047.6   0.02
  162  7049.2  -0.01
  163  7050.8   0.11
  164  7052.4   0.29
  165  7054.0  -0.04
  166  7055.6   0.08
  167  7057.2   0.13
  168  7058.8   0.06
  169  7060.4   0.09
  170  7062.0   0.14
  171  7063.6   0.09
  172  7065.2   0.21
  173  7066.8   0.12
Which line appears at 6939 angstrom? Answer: [O II]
